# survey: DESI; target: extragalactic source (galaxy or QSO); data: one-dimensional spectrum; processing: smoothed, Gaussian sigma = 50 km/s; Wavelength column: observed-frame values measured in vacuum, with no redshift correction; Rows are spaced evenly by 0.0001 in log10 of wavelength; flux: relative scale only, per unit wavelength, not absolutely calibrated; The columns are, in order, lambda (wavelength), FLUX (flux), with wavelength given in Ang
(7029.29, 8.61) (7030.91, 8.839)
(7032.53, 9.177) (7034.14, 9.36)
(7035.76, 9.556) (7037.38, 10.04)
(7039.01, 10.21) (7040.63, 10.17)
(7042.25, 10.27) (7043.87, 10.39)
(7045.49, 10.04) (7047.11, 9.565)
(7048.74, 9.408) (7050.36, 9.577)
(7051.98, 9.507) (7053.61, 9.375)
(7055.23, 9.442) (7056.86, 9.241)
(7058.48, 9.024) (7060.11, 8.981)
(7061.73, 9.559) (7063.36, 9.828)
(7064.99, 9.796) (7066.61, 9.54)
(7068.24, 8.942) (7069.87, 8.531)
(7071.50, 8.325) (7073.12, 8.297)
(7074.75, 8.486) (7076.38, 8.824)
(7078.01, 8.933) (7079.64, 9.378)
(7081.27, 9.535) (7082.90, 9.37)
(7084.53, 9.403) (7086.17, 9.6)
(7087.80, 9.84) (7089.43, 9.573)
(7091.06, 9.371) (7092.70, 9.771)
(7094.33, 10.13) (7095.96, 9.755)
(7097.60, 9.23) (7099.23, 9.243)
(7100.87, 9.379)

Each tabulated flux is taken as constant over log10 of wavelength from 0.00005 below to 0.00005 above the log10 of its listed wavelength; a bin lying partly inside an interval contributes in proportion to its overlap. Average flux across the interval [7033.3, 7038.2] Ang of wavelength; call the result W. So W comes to 9.65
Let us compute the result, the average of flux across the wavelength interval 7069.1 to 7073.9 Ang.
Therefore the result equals 8.4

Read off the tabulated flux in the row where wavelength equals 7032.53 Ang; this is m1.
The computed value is 9.177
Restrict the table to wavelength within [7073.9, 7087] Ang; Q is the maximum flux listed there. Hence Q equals 9.6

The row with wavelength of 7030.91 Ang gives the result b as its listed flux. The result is 8.839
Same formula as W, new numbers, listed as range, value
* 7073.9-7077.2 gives 8.65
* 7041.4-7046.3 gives 10.2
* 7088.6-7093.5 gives 9.57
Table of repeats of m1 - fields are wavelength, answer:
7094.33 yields 10.13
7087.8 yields 9.84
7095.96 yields 9.755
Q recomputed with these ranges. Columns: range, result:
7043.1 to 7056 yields 10.39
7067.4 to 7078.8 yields 8.942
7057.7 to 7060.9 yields 9.024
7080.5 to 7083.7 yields 9.535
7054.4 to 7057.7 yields 9.442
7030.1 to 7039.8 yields 10.21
